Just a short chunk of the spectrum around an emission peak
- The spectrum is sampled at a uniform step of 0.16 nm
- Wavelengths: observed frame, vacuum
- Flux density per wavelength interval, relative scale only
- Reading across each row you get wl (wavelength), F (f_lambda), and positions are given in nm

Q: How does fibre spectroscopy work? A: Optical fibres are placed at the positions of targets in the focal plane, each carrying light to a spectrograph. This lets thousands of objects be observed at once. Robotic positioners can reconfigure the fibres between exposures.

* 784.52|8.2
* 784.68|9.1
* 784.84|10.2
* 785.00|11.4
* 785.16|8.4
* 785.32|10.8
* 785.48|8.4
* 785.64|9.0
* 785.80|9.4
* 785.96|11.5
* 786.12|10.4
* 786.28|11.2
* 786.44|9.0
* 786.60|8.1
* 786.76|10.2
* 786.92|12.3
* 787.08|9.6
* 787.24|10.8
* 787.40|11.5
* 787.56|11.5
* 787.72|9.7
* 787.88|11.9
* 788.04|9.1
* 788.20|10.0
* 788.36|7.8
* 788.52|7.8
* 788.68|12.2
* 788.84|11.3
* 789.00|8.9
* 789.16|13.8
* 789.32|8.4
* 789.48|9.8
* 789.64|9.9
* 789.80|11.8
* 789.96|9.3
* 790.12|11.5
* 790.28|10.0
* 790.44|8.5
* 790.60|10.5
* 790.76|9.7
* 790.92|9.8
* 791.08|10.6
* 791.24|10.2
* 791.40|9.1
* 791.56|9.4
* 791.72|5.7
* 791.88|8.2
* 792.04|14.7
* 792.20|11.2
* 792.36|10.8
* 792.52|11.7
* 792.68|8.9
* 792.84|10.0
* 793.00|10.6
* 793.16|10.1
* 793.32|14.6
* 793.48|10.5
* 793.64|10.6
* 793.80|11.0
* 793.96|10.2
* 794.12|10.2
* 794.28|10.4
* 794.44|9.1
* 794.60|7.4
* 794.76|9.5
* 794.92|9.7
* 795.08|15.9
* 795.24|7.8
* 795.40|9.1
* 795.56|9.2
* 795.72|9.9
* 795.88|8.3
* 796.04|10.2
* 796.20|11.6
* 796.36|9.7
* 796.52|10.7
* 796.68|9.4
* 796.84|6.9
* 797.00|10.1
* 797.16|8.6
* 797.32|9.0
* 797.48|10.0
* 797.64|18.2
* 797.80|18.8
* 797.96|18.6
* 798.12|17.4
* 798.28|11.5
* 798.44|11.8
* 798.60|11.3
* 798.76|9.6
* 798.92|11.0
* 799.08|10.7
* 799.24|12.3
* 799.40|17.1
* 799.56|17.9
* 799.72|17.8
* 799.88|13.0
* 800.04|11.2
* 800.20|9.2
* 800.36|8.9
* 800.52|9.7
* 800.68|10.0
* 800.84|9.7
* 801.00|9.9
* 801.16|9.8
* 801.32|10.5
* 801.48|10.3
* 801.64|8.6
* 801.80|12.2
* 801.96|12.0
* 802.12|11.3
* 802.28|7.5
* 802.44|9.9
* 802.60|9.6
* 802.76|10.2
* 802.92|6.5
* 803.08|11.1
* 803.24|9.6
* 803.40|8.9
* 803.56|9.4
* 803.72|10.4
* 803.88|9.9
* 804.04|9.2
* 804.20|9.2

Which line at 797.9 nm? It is [S II] 6716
